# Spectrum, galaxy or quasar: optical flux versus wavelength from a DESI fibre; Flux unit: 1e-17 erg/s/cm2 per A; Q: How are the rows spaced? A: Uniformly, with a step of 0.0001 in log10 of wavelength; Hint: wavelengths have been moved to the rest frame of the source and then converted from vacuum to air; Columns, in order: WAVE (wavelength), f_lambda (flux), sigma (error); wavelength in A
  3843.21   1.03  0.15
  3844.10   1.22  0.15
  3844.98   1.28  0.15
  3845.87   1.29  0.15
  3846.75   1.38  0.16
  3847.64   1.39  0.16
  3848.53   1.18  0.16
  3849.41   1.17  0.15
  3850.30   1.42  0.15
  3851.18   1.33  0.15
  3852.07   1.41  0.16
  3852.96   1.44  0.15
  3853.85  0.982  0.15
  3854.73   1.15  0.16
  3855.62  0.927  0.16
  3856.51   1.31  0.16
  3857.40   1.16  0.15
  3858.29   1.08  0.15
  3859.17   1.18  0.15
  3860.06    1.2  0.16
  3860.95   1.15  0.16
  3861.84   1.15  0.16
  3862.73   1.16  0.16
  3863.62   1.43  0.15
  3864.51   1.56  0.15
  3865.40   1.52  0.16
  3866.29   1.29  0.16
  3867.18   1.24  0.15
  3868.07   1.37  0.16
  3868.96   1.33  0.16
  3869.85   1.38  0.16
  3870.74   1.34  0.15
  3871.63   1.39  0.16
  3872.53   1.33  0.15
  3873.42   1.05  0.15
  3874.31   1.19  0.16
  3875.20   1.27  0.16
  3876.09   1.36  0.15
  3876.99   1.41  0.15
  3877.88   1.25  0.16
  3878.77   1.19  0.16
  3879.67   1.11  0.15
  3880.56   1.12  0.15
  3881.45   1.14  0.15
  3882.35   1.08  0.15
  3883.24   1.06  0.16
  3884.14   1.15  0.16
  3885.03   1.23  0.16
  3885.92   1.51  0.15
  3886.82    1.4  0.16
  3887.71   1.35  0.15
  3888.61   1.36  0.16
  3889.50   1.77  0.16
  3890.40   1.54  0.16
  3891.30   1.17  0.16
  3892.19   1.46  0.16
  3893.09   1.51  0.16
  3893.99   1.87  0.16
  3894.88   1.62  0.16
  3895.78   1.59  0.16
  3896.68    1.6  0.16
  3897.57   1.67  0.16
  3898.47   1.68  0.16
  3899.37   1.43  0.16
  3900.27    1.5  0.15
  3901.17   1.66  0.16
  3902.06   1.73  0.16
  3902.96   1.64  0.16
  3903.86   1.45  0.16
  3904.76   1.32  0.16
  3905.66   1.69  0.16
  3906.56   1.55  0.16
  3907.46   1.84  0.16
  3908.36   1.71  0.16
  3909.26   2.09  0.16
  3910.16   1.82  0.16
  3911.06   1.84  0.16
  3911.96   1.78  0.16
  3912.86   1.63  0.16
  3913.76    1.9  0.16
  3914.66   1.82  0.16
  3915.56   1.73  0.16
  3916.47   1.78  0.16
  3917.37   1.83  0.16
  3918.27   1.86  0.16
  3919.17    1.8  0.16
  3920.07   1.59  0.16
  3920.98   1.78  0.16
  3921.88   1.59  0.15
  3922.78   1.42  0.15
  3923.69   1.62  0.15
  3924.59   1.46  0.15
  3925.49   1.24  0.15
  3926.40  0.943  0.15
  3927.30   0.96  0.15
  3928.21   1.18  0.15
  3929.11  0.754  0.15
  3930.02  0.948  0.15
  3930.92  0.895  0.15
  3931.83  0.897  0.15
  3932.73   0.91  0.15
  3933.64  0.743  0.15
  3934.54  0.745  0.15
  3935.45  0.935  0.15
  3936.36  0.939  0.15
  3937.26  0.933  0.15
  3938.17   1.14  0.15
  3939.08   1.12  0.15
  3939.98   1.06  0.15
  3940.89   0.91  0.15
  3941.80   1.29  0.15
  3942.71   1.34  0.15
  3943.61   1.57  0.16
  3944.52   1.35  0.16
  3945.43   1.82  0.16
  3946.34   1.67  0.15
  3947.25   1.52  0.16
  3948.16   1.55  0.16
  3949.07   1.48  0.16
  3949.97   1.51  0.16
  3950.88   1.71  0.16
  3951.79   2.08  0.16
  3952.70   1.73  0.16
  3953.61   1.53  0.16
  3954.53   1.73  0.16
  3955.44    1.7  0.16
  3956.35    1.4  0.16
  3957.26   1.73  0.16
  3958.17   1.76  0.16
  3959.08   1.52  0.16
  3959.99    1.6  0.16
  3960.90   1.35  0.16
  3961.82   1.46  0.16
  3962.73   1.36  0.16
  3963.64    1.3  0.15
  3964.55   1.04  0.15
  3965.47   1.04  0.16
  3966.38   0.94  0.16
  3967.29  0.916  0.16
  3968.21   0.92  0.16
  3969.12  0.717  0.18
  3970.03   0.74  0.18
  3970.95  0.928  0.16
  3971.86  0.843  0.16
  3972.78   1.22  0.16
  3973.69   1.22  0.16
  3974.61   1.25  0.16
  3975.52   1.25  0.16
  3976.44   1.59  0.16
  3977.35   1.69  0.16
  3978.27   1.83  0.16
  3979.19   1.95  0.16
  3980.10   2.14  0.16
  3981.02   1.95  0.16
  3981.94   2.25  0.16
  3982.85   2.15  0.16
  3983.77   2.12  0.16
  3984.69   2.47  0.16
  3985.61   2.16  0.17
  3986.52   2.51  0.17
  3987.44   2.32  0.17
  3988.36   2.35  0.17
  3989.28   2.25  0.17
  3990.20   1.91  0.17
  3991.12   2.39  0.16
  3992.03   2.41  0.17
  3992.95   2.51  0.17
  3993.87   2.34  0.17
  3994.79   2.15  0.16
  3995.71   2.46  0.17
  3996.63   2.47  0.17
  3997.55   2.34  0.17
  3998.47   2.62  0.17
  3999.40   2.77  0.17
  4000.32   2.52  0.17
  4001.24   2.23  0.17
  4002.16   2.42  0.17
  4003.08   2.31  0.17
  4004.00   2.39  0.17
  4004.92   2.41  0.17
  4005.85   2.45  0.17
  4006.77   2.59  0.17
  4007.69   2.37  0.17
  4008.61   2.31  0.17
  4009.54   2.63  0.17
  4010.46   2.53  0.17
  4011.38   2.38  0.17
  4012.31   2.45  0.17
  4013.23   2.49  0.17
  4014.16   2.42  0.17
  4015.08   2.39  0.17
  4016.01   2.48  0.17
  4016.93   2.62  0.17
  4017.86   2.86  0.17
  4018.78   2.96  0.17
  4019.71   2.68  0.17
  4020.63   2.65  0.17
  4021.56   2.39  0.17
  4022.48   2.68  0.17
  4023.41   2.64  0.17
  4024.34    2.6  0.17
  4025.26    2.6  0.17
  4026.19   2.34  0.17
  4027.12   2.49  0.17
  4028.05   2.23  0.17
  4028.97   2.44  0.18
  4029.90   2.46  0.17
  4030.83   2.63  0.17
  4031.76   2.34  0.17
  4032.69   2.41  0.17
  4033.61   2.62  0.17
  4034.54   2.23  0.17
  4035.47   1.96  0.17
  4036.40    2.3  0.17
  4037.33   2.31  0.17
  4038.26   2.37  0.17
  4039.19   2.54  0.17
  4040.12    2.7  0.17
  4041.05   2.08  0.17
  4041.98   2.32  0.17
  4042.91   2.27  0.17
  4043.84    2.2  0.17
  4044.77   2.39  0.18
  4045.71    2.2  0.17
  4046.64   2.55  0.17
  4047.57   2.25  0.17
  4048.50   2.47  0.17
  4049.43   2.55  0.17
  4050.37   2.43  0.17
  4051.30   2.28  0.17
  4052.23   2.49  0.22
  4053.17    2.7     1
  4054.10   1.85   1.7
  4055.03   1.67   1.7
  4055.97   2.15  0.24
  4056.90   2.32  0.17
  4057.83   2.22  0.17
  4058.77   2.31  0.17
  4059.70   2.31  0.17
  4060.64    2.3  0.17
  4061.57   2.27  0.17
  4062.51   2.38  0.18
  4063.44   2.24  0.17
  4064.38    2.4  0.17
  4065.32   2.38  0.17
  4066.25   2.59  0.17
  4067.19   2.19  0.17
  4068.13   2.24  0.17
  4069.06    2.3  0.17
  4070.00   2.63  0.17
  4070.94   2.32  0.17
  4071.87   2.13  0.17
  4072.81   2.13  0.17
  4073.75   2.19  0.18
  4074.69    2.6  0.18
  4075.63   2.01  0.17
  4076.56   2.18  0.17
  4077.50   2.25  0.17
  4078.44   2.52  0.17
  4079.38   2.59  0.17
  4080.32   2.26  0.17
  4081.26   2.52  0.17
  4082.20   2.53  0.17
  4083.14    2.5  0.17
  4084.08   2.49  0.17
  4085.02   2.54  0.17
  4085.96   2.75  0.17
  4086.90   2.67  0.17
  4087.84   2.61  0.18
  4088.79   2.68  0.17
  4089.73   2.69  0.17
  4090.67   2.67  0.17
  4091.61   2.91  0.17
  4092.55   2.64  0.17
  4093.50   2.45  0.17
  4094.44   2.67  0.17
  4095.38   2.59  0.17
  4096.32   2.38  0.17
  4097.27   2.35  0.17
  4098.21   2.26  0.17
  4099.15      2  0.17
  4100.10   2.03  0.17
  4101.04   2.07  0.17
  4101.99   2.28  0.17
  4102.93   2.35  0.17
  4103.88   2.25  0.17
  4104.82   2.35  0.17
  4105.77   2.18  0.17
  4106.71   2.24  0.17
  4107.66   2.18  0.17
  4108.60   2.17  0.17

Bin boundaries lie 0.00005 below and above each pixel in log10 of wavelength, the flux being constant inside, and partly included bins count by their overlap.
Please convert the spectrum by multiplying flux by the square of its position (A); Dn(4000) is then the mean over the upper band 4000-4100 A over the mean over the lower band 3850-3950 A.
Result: 1.89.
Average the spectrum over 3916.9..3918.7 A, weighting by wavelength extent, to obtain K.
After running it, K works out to 1.85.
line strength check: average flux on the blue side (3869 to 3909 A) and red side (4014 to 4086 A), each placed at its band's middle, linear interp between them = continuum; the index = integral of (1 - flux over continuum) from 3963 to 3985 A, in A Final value 5.9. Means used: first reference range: 1.43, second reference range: 2.39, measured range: 1.43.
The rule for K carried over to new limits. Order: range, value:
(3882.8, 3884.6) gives 1.11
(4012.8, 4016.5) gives 2.44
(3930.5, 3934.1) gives 0.861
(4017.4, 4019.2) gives 2.92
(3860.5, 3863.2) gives 1.15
